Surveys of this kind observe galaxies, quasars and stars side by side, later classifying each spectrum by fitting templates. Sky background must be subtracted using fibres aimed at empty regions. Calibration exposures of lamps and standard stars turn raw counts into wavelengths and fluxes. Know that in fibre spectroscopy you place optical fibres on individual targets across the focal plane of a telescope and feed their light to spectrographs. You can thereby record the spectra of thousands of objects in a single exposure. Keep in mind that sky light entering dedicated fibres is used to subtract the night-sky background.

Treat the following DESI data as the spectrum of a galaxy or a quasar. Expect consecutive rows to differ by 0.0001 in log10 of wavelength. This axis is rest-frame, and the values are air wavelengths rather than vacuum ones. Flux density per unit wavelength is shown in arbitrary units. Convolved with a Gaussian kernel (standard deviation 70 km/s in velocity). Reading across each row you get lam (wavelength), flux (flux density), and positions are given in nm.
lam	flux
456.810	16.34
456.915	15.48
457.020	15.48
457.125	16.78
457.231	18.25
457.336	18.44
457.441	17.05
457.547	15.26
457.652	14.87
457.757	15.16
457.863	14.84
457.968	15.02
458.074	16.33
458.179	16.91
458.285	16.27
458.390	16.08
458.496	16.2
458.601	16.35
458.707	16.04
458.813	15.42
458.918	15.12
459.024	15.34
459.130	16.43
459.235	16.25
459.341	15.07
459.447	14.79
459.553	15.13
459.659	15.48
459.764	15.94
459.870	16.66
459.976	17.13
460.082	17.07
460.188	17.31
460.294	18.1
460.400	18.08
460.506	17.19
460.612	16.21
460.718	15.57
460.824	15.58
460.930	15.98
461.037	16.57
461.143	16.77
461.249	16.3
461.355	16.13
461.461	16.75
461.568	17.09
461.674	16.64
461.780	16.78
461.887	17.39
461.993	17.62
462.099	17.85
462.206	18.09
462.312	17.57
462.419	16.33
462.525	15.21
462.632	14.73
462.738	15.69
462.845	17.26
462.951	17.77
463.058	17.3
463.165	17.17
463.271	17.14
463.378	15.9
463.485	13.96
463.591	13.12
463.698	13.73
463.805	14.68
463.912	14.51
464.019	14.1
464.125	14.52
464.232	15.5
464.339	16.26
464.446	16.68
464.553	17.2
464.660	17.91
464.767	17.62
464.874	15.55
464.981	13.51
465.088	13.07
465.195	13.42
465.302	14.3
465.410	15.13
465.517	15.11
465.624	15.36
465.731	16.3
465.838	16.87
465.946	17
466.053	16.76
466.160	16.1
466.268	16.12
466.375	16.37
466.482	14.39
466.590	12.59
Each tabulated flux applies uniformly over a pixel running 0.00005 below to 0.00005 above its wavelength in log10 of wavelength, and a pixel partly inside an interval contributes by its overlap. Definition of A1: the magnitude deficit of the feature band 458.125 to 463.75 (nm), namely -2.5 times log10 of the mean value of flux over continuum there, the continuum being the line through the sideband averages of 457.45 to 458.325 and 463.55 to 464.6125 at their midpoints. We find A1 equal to -0.07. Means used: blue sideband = 15.6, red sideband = 15.1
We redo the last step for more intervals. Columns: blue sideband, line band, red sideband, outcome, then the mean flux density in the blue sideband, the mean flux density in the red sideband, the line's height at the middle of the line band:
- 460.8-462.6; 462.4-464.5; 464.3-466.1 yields 0.05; 16.7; 15.8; 16.2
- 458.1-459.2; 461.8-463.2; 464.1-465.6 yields -0.08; 16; 15.4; 15.7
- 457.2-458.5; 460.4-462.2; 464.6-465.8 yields -0.07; 16.2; 15.2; 15.7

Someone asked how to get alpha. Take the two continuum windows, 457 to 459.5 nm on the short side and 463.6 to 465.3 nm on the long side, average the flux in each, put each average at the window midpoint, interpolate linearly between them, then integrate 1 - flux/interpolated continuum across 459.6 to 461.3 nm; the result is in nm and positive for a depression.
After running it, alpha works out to -0.10 nm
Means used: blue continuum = 16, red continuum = 15.1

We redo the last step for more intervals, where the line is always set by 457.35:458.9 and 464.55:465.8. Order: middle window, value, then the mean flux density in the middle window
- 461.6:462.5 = -0.09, 17.2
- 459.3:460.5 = -0.06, 16.5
